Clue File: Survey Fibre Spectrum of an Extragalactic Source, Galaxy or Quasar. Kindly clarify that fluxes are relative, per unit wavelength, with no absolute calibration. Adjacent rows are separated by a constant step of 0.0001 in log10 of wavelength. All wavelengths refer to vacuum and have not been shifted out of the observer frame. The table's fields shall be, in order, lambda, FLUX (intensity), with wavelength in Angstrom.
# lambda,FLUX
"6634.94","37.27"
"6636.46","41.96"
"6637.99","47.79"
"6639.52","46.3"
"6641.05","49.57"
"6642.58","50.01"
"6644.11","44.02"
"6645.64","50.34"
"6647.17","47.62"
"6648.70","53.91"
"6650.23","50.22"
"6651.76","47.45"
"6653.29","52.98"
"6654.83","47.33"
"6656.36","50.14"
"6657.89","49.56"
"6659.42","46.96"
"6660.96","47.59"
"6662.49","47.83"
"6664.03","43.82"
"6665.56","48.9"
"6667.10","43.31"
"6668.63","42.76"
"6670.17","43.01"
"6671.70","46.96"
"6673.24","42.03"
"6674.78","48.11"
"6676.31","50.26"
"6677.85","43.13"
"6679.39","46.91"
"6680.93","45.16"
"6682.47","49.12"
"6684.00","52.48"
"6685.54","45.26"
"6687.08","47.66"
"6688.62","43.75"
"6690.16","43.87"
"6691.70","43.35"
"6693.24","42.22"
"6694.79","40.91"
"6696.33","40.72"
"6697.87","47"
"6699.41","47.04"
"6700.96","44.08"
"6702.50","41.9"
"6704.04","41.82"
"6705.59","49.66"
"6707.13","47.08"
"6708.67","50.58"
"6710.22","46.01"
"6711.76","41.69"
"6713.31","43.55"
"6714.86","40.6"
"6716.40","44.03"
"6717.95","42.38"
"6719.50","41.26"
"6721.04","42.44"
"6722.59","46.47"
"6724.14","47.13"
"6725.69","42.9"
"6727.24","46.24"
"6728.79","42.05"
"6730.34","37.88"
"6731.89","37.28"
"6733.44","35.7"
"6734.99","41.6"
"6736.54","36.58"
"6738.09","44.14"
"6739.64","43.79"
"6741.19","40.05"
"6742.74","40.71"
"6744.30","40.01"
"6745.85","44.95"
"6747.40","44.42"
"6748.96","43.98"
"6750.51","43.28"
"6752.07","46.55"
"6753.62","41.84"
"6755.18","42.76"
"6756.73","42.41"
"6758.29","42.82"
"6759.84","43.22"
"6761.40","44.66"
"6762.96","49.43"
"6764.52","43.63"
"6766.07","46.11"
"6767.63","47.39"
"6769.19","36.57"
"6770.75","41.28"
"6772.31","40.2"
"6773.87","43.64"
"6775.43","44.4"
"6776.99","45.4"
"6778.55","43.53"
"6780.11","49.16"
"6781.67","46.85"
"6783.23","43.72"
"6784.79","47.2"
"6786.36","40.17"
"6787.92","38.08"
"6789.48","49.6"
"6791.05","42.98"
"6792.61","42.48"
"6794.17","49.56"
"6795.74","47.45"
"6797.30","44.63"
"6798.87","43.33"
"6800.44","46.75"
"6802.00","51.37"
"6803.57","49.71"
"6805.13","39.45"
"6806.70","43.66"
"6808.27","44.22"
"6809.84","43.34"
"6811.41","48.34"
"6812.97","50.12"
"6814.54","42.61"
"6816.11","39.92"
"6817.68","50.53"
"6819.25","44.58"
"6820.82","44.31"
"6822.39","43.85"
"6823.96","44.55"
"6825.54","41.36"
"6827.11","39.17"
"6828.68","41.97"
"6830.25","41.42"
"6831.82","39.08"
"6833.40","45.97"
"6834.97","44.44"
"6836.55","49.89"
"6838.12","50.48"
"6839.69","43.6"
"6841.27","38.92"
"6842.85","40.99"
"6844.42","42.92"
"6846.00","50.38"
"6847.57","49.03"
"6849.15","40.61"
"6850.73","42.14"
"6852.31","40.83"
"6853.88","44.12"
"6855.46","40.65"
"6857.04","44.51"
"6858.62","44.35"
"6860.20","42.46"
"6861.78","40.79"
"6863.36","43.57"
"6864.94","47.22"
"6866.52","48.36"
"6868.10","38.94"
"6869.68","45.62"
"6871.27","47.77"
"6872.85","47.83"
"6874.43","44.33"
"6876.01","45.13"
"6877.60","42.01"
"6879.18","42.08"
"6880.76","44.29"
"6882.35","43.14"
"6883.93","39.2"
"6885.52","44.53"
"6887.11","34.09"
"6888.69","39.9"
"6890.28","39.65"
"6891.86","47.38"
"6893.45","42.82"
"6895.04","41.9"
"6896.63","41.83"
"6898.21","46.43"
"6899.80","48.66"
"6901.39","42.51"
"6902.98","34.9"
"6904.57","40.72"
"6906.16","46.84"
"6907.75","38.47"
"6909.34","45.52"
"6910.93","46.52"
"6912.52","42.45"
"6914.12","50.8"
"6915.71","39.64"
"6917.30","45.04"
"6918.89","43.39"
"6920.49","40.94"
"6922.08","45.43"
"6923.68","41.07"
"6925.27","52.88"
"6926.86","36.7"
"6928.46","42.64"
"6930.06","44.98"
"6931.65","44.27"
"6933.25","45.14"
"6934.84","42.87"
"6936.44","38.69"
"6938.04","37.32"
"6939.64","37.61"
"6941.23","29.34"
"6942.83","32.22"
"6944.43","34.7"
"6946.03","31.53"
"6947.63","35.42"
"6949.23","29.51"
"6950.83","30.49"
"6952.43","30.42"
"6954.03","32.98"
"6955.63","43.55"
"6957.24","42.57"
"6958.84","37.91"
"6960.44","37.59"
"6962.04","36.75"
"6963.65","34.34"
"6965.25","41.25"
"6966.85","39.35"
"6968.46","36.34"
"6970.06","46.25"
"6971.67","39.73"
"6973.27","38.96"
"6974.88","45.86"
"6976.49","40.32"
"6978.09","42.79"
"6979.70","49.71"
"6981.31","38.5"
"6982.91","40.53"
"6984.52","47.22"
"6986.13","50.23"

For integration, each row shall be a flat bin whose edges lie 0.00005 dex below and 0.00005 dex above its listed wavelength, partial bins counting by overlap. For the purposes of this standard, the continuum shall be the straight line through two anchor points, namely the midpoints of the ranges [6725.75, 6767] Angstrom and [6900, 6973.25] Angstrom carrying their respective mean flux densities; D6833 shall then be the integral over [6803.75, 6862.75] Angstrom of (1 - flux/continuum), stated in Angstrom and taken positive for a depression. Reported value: -3.6 Angstrom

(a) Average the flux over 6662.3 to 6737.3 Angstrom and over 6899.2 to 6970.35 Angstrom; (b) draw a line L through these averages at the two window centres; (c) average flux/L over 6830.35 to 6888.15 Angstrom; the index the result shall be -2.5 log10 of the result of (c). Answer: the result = -0.06 mag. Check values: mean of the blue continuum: 44.2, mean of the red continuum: 39.9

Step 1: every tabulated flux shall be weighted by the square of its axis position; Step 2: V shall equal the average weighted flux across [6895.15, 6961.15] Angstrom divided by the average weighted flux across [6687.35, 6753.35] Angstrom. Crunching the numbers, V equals 0.99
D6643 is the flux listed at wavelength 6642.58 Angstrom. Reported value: 50.01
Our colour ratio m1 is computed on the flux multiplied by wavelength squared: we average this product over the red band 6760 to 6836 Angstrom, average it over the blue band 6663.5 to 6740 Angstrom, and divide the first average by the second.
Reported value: 1.04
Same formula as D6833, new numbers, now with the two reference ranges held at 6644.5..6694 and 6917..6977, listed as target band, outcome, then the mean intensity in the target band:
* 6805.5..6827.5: -0.8 Angstrom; 44.3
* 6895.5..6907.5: -0.8 Angstrom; 42.9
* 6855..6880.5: -1.8 Angstrom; 44.2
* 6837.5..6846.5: -0.5 Angstrom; 44.2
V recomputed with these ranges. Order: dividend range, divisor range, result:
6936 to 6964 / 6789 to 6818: 0.80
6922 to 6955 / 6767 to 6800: 0.89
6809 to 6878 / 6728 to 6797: 1.05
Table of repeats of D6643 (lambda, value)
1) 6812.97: 50.12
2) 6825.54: 41.36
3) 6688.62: 43.75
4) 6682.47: 49.12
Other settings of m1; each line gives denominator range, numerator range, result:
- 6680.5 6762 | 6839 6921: 1.04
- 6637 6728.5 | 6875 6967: 0.94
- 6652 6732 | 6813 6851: 1.01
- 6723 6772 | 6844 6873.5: 1.07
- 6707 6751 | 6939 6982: 0.94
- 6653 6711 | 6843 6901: 1.00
